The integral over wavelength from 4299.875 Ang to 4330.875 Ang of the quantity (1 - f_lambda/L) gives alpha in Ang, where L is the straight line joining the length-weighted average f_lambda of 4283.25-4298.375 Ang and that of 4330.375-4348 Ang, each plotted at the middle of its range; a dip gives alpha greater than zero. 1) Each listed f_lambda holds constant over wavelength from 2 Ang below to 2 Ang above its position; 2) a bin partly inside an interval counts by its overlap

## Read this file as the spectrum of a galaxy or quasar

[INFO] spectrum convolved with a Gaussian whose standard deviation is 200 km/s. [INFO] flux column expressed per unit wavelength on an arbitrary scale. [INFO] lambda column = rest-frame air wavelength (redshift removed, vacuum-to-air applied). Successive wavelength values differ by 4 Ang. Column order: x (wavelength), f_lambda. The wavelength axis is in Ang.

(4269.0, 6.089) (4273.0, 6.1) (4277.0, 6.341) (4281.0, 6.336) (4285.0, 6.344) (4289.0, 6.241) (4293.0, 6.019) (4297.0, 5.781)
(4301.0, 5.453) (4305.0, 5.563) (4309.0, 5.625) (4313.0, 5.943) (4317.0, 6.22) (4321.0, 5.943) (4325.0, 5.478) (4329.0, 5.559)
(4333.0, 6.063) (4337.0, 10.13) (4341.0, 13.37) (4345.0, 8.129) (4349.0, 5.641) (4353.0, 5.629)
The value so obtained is 7.5 Ang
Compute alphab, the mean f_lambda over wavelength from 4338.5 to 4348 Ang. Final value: 10.2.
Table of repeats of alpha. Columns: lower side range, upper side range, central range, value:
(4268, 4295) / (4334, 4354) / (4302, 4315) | 2.79 Ang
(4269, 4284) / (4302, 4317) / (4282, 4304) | 0.14 Ang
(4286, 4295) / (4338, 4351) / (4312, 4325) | 2.93 Ang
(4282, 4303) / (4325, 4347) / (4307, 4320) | 2.20 Ang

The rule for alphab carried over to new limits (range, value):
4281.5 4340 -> 6.3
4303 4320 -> 5.84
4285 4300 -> 6.02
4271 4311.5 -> 5.98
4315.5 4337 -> 6.24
